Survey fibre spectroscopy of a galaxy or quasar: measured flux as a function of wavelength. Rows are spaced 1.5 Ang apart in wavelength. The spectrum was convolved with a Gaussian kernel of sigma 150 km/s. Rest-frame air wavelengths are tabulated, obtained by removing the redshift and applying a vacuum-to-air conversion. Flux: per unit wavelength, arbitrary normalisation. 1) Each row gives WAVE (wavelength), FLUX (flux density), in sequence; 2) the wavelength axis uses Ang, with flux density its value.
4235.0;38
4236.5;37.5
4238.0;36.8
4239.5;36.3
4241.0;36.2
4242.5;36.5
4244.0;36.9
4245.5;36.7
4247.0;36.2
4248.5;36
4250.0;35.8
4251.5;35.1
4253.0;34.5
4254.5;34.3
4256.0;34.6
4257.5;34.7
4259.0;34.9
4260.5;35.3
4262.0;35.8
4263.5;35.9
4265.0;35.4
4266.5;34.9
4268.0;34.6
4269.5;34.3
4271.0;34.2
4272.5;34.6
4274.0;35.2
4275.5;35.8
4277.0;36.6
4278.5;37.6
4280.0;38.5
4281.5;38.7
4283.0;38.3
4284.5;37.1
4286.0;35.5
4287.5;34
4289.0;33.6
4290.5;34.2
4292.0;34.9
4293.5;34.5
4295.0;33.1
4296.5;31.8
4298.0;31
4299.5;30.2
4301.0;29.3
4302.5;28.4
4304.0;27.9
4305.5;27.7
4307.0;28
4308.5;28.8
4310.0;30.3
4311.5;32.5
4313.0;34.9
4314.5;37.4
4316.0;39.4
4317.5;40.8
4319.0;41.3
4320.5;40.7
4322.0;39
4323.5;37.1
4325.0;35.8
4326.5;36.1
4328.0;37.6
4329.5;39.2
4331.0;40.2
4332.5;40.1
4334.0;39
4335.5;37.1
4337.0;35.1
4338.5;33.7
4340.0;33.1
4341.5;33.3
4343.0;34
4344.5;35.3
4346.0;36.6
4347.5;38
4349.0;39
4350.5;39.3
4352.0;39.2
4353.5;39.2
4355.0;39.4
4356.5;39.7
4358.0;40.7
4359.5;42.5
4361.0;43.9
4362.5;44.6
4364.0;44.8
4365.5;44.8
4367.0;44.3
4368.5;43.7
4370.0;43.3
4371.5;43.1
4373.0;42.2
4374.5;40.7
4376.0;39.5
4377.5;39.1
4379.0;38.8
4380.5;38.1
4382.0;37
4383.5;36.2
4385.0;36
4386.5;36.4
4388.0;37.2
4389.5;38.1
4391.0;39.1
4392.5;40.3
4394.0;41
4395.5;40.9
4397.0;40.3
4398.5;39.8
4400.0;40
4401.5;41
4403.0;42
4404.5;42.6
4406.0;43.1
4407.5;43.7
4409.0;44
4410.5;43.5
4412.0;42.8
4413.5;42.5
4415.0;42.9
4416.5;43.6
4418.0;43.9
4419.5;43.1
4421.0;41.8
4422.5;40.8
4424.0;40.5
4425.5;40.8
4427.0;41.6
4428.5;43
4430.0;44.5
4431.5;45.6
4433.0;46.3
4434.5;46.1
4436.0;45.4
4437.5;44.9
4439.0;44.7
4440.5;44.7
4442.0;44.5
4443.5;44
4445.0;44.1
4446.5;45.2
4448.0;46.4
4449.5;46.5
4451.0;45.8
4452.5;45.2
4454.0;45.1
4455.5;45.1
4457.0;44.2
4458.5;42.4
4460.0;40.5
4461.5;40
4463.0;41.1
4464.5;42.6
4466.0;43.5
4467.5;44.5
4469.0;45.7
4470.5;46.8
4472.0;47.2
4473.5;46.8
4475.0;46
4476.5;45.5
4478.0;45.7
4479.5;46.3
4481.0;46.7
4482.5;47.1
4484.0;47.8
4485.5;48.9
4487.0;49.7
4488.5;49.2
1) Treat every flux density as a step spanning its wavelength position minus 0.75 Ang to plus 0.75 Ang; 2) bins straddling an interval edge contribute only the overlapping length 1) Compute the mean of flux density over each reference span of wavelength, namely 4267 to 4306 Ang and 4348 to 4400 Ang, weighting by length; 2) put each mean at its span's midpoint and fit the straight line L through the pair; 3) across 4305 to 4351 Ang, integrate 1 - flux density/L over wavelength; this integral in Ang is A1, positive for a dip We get 1.0 Ang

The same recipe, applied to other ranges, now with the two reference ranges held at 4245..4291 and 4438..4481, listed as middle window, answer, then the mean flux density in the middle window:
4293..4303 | 1.57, 31.2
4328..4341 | 0.53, 37.1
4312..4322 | -0.26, 38.9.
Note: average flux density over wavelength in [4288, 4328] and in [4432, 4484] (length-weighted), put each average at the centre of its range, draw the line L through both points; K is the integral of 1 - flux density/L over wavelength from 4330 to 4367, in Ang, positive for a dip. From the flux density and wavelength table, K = -2.1 Ang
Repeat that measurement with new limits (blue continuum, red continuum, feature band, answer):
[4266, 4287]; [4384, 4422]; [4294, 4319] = 3.4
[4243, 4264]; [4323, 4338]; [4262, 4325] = 3.4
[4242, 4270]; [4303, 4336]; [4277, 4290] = -0.4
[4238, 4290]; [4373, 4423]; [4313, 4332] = -0.4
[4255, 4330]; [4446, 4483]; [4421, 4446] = -0.4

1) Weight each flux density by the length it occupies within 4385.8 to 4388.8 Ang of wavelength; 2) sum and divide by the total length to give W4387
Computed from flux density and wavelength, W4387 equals 36.8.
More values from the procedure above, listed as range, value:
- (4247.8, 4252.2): 35.6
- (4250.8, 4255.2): 34.6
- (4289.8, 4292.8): 34.6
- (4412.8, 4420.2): 43.2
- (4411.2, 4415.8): 42.8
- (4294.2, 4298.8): 32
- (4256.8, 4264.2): 35.3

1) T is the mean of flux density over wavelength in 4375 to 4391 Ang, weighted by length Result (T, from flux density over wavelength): 37.8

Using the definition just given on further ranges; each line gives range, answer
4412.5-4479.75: 44.1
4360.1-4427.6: 41.3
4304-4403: 38.3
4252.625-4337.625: 35.1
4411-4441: 43.5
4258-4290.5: 35.7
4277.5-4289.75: 36.7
